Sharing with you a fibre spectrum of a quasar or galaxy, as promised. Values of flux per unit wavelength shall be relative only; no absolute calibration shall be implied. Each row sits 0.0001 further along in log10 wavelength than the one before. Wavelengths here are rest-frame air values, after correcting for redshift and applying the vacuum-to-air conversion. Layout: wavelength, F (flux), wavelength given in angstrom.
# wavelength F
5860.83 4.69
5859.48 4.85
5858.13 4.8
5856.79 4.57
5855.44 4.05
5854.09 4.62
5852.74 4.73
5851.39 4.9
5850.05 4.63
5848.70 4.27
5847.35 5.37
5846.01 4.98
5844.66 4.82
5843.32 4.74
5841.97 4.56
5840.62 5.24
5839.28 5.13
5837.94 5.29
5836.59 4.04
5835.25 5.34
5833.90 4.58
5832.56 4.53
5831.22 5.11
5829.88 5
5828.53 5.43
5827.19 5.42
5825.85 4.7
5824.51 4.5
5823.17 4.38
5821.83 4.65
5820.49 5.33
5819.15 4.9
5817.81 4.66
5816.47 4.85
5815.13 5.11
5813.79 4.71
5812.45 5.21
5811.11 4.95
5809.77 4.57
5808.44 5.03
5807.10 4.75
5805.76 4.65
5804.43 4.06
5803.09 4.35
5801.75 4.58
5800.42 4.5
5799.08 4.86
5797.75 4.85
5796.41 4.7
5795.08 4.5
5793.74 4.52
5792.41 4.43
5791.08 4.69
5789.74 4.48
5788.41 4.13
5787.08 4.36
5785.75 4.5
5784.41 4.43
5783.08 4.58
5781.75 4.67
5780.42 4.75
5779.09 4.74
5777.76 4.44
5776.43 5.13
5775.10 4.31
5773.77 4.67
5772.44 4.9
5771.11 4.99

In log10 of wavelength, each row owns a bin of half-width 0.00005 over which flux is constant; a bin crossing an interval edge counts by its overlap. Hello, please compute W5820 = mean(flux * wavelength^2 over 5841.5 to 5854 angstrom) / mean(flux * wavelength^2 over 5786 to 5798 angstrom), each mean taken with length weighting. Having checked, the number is 1.08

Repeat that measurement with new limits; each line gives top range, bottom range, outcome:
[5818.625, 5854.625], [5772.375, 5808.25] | 1.08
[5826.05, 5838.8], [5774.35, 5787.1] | 1.10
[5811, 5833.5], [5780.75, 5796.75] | 1.10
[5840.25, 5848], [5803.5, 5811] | 1.08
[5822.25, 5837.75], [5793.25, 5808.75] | 1.06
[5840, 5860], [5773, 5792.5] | 1.06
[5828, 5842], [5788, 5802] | 1.09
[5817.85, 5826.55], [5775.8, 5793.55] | 1.05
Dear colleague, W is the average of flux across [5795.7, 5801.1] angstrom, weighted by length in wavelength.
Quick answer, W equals 4.73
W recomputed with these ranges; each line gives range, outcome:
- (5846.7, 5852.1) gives 4.79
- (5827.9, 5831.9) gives 5.17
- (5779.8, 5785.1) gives 4.6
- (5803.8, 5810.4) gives 4.62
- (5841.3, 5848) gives 4.89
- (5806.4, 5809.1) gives 4.88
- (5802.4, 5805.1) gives 4.21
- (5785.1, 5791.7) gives 4.43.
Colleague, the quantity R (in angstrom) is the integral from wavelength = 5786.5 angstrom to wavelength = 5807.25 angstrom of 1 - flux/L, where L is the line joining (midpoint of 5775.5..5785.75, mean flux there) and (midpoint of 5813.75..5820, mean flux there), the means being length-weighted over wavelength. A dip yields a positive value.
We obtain 1.0 angstrom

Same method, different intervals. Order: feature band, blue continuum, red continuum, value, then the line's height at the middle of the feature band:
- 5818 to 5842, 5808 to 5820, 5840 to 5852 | -0.19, 4.86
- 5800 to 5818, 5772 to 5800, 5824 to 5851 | 0.04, 4.73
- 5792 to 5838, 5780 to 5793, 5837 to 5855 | -1.02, 4.66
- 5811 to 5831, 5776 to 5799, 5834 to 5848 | -0.50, 4.8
